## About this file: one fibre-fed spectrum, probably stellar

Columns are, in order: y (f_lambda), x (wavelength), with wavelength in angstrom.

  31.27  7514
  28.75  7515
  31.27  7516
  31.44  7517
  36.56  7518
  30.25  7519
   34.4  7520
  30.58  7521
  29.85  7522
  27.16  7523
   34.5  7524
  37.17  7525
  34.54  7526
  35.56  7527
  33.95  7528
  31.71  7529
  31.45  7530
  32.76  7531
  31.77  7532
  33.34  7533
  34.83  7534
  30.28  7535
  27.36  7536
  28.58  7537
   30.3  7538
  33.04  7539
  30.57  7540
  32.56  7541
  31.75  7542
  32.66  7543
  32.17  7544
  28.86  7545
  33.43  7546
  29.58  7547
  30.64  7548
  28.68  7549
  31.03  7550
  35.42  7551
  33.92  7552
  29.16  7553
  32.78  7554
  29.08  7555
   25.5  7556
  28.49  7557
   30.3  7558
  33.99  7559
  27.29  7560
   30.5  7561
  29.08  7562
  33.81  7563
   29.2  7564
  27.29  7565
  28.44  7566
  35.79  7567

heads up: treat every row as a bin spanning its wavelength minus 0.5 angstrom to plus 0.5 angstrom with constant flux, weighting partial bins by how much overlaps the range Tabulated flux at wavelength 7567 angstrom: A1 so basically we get 35.79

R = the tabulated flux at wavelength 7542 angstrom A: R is 31.75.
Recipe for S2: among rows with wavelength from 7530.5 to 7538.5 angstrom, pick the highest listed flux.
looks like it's 34.83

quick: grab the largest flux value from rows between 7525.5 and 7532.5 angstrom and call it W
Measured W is 35.56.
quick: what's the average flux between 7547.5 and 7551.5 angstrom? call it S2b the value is 31.4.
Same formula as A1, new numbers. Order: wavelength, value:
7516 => 31.27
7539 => 33.04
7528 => 33.95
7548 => 30.64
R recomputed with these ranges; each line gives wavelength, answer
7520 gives 34.4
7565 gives 27.29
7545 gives 28.86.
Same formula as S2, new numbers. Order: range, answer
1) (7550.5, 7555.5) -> 35.42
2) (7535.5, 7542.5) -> 33.04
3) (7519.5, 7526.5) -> 37.17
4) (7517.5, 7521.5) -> 36.56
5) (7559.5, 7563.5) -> 33.81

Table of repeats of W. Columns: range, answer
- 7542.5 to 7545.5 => 32.66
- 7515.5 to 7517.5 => 31.44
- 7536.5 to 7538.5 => 30.3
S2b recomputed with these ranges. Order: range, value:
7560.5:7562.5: 29.8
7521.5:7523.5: 28.5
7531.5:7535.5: 32.6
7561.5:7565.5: 29.8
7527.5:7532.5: 32.3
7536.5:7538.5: 29.4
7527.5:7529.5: 32.8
